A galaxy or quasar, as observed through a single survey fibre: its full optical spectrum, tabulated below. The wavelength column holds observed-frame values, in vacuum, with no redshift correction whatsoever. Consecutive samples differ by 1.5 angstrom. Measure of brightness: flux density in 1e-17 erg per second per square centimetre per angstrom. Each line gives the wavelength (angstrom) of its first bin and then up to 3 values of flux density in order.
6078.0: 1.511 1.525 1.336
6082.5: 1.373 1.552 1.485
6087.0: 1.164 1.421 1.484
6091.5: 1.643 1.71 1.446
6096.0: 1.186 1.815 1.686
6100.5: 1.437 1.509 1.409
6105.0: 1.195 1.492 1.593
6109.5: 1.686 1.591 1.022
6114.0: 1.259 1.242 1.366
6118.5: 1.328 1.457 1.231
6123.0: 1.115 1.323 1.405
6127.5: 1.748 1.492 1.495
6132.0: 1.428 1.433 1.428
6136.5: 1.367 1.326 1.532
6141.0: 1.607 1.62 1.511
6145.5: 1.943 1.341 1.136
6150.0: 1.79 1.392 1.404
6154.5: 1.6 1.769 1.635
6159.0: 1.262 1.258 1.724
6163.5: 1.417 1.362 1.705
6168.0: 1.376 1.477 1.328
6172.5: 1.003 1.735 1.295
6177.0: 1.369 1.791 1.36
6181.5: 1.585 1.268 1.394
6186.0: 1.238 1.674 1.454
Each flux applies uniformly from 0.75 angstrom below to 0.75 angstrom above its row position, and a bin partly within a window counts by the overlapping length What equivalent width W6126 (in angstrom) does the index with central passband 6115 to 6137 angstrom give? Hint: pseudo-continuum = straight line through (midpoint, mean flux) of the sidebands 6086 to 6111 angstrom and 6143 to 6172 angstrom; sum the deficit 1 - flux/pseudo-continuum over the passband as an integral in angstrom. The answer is 1.5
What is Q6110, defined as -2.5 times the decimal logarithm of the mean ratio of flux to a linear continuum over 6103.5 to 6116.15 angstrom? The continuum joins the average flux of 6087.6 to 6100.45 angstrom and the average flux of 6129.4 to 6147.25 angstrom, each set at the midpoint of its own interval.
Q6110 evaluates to 0.104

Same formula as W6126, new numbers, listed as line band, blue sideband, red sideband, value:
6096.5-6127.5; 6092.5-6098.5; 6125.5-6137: 1.99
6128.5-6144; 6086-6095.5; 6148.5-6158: 0.63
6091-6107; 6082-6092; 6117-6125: -1.25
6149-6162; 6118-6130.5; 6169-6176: -1.34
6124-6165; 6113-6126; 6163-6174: -4.43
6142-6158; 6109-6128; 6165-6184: -1.75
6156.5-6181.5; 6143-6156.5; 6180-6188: 0.33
